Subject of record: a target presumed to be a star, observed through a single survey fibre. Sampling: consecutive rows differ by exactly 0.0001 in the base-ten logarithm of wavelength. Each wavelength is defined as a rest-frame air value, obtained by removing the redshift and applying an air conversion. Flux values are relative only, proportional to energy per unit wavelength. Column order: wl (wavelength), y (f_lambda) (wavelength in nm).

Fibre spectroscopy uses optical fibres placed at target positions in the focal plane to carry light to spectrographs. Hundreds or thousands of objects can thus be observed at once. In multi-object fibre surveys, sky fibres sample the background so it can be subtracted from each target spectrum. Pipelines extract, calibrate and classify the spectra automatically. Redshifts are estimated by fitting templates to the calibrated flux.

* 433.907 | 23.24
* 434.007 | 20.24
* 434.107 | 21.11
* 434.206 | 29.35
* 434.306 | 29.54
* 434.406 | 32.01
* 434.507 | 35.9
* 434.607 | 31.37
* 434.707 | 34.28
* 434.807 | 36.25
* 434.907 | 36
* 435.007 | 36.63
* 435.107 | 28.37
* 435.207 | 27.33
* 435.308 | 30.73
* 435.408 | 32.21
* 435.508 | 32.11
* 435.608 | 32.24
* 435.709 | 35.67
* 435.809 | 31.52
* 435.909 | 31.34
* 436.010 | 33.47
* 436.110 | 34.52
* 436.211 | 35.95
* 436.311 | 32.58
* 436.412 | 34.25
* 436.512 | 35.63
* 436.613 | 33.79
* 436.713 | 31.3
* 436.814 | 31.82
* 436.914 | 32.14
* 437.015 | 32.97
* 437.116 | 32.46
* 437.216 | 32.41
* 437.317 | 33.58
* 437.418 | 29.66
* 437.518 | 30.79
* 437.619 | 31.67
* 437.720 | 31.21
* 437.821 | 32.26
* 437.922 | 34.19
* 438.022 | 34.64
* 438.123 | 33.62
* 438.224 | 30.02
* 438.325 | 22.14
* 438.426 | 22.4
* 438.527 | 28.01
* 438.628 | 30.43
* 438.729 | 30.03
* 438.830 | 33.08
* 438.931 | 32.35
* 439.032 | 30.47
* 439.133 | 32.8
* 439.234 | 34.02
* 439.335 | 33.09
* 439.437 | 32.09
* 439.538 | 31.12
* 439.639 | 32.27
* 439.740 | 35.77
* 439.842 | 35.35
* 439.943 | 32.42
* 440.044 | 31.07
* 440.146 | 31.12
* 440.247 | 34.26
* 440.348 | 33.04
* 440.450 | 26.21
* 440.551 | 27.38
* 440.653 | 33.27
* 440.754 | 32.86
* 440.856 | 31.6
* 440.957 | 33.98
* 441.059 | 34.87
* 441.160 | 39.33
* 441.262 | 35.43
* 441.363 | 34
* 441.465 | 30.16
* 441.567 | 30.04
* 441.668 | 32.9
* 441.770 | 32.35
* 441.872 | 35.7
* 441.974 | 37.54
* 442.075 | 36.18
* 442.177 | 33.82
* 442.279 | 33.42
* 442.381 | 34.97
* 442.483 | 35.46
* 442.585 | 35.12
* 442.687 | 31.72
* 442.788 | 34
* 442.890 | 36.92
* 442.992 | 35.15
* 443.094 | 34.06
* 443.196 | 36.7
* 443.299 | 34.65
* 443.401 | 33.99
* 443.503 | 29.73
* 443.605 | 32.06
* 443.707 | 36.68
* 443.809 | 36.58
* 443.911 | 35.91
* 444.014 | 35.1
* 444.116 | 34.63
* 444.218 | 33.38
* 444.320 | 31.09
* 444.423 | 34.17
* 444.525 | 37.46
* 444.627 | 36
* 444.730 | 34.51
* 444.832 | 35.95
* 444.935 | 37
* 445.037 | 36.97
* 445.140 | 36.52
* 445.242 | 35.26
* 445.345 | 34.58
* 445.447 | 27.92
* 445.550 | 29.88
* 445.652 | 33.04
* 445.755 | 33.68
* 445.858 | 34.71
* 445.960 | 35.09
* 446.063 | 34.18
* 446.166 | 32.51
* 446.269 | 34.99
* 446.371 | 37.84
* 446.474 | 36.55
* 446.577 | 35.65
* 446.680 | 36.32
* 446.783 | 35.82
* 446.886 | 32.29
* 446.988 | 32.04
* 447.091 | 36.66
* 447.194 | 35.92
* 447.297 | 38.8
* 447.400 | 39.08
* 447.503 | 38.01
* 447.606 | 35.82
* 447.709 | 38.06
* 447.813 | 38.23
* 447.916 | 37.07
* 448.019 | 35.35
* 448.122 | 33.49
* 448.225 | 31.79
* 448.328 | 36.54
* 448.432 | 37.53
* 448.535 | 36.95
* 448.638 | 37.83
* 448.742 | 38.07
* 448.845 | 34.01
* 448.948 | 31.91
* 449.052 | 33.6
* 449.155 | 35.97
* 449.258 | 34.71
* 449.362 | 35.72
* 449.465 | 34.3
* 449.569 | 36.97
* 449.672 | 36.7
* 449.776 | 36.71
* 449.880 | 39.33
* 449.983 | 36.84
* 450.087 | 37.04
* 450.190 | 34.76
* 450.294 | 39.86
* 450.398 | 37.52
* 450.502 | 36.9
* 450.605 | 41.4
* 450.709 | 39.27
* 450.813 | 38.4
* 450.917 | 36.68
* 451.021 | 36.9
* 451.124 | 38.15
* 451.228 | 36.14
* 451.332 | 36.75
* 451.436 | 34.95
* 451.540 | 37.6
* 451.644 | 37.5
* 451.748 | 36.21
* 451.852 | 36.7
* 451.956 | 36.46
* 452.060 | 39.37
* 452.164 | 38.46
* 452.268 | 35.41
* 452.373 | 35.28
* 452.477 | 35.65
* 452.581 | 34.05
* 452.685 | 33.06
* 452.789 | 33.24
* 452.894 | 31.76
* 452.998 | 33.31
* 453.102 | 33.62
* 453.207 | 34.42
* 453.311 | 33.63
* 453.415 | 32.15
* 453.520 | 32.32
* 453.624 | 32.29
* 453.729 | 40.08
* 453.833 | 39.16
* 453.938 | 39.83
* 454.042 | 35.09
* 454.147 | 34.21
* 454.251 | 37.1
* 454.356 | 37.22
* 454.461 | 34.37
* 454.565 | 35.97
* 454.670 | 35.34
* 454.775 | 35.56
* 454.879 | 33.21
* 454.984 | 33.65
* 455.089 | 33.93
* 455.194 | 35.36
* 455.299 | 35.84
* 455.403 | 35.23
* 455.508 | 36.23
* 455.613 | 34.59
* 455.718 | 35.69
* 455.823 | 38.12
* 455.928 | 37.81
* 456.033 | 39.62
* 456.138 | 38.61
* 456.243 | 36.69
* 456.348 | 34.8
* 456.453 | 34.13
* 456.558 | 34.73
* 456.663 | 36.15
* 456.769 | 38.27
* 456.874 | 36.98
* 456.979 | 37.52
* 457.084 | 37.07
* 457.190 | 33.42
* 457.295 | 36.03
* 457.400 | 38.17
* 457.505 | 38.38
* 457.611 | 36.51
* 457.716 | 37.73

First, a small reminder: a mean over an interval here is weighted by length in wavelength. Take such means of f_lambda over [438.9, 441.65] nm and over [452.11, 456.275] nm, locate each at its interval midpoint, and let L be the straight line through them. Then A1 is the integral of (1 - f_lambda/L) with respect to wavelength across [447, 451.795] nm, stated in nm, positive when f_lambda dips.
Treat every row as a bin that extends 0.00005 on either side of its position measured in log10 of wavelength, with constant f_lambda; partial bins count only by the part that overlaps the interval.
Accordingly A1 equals -0.306 nm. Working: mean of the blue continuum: 32.6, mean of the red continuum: 35.4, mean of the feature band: 36.7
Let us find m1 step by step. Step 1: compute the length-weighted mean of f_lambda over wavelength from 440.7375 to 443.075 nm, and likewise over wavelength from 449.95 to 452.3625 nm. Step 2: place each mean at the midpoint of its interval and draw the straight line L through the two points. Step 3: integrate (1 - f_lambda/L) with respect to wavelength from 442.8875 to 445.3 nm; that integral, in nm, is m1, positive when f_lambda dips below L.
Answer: 0.00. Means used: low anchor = 34.3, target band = 35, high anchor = 37.3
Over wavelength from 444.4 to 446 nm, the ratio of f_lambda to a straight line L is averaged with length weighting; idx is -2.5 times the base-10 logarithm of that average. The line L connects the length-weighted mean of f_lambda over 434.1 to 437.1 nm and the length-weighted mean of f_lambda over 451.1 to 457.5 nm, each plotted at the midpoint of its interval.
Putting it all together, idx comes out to -0.01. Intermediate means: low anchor 32.6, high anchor 35.8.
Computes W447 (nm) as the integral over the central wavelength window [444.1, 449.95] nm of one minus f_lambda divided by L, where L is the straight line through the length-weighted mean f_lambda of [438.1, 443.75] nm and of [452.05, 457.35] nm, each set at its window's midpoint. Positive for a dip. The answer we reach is -0.24 nm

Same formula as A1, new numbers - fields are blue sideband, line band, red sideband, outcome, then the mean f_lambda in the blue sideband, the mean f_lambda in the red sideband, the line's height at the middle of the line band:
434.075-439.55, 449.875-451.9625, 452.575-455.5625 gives -0.18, 31.9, 34.9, 34.3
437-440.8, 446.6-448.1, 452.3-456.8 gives -0.12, 31.5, 35.4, 33.6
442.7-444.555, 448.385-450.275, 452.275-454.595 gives -0.08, 34.5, 34.9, 34.7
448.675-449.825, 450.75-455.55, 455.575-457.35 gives 0.05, 35.4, 36.5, 36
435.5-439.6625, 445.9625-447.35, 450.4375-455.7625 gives -0.05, 31.9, 35.8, 34.2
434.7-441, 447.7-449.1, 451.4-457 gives -0.05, 32.1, 35.7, 34.4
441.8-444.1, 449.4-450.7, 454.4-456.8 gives -0.08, 34.8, 35.8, 35.3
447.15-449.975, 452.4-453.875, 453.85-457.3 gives 0.08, 36.2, 36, 36.1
